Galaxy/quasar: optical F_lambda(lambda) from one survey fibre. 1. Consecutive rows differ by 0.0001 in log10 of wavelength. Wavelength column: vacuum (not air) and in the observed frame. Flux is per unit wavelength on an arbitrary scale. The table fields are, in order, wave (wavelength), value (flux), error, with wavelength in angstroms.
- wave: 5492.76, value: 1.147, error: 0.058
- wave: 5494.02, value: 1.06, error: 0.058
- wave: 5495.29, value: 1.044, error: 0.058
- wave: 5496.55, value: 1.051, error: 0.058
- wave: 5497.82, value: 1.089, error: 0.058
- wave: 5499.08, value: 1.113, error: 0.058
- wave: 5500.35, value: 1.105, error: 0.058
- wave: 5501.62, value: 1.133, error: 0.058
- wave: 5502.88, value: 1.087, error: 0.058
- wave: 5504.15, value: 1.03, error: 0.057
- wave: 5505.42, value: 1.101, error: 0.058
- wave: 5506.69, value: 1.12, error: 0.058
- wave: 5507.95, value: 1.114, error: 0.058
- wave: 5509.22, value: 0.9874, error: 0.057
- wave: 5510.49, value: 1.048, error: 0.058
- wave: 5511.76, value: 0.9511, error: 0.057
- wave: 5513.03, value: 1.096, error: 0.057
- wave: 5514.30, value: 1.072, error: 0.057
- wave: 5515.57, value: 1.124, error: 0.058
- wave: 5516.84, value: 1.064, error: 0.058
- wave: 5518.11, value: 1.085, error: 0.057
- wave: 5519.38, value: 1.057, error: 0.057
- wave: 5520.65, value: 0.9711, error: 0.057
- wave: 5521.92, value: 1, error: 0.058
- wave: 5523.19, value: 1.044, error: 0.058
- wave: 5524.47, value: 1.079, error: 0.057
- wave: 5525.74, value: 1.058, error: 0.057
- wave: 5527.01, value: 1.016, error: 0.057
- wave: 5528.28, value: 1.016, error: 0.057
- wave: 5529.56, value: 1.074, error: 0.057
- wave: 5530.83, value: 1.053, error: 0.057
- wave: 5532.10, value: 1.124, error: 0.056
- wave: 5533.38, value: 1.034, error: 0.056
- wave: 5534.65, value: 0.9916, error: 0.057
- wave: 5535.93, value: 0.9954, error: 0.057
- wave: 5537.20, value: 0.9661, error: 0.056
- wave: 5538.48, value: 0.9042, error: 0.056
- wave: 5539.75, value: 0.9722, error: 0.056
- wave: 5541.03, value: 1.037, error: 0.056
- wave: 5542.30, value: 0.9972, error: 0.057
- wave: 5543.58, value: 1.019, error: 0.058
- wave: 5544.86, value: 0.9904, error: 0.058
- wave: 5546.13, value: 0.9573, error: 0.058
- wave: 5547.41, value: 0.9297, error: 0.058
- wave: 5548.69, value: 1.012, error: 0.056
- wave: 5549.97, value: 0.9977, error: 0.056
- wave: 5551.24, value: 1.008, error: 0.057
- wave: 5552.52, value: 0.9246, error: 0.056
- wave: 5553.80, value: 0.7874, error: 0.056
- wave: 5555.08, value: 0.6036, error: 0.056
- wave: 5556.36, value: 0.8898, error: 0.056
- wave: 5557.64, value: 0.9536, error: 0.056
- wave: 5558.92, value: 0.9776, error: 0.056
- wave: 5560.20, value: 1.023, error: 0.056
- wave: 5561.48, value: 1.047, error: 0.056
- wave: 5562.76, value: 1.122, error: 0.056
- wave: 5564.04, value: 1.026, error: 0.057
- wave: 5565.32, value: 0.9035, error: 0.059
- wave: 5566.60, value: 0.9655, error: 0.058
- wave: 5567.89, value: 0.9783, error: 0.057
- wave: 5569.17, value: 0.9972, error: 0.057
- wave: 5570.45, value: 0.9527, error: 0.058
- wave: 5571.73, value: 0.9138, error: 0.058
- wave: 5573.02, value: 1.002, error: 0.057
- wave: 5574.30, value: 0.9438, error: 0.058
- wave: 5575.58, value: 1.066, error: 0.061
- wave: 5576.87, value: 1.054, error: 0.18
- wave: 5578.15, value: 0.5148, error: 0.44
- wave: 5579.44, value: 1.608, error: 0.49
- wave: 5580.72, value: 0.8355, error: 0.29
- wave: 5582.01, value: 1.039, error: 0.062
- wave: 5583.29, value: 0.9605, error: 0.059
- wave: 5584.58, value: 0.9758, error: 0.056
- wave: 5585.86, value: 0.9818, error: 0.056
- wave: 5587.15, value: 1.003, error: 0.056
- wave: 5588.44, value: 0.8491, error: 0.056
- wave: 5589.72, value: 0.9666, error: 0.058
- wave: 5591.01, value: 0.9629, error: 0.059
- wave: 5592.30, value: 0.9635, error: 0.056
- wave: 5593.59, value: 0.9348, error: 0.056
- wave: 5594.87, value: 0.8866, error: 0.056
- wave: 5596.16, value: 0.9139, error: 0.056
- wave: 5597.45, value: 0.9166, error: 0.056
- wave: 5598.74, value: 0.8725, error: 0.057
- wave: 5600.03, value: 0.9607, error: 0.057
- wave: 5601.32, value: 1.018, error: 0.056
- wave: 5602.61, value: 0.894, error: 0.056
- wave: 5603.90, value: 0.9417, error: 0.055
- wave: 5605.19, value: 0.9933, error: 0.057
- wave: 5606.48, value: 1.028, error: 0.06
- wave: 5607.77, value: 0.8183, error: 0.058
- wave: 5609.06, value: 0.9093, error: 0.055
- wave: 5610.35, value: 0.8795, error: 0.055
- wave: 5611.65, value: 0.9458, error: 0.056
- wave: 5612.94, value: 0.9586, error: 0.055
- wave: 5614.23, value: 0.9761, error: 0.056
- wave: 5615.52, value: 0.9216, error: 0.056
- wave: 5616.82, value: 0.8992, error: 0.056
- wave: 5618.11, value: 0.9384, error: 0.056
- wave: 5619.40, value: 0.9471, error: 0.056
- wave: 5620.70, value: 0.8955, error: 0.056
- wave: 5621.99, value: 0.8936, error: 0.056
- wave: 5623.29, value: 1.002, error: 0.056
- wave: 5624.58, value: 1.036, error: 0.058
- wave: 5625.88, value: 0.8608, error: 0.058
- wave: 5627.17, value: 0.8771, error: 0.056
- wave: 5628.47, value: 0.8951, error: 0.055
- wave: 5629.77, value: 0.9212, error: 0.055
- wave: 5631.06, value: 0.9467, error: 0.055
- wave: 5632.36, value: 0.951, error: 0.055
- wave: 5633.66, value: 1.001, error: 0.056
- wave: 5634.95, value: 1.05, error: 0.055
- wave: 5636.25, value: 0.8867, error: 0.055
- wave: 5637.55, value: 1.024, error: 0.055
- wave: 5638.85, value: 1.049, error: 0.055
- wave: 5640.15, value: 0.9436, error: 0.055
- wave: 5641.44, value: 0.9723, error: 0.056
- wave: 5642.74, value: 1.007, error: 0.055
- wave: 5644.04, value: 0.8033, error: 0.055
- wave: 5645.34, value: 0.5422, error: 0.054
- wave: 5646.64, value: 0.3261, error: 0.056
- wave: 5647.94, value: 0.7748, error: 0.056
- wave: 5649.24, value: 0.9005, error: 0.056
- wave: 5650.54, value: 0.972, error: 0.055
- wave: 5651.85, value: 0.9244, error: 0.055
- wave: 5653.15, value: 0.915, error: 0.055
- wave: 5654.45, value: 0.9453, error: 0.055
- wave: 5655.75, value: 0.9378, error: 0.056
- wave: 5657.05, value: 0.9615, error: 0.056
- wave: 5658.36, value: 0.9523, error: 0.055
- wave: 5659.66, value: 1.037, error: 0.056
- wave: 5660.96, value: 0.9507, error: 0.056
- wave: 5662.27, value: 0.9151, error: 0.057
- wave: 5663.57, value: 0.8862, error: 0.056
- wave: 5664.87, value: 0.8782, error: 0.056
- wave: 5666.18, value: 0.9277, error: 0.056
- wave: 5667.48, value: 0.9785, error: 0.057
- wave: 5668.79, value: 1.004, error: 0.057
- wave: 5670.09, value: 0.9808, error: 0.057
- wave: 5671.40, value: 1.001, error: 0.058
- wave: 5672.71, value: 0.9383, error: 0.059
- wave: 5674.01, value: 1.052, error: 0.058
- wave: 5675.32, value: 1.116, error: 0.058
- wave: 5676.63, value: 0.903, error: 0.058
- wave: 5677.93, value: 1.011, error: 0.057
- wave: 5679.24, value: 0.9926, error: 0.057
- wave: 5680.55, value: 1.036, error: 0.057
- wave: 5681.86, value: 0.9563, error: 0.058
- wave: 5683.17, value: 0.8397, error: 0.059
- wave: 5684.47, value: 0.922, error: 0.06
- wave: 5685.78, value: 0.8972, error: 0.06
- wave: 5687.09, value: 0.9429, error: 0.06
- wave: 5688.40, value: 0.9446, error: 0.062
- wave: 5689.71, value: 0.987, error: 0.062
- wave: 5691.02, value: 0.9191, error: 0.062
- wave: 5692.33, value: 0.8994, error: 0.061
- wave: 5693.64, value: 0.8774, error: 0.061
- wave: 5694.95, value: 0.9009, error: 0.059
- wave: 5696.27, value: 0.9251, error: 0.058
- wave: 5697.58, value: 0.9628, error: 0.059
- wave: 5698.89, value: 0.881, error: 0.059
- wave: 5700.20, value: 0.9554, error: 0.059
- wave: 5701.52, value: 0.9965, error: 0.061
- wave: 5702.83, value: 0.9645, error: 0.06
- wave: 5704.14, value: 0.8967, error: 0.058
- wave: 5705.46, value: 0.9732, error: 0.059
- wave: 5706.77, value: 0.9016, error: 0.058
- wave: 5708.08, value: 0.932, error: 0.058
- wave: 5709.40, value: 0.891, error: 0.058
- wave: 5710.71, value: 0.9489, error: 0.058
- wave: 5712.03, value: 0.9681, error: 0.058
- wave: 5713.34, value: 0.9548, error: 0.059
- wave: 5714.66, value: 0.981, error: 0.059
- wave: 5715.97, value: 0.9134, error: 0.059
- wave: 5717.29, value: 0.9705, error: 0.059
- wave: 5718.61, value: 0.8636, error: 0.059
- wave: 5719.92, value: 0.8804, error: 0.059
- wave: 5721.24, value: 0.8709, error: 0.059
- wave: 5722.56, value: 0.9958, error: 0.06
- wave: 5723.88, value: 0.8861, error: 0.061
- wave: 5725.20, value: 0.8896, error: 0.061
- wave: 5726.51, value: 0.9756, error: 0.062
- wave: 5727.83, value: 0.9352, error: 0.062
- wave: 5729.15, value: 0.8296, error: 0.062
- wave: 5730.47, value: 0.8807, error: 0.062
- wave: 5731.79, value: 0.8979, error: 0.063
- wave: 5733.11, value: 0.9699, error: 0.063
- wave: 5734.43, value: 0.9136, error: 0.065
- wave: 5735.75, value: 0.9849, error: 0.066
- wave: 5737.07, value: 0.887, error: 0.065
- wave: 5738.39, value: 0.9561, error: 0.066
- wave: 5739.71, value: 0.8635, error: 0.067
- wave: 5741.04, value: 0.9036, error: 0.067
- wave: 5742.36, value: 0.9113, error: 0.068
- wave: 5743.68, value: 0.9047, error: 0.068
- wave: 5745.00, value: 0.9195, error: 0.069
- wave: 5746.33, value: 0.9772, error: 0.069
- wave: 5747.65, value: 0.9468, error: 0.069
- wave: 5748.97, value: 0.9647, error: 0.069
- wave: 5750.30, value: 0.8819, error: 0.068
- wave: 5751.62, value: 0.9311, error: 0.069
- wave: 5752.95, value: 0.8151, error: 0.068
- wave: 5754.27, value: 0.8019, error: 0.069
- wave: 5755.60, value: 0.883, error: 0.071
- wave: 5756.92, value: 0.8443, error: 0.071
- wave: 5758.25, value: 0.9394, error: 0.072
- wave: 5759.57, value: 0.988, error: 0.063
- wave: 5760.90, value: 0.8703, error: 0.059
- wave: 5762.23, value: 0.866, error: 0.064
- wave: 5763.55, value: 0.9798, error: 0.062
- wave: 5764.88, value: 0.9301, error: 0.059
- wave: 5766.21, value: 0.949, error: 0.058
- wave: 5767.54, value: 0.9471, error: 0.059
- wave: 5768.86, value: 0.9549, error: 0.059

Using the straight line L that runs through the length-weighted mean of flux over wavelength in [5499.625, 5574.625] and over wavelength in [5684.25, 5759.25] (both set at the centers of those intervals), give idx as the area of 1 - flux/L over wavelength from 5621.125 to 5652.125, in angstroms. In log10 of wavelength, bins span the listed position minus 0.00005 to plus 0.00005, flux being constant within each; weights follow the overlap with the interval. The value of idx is 2.0 angstroms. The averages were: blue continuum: 1.01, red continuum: 0.92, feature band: 0.898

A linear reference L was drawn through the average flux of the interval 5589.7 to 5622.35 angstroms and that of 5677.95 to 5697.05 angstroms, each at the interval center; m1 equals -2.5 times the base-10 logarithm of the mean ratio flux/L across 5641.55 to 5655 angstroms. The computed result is 0.15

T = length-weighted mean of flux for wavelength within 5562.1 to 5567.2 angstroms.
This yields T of 1.01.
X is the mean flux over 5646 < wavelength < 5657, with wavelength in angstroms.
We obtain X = 0.844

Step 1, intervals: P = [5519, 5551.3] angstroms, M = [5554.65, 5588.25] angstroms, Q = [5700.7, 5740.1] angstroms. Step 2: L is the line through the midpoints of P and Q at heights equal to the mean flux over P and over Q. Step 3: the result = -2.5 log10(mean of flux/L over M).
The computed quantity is 0.02 mag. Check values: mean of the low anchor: 1.01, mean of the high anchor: 0.926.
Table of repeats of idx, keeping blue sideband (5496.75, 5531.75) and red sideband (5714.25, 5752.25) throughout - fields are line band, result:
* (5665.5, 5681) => -0.57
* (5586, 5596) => 0.73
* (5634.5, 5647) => 1.42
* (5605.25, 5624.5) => 1.21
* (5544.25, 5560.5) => 1.77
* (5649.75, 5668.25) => 0.51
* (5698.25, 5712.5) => 0.02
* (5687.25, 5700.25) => 0.29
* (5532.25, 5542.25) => 0.52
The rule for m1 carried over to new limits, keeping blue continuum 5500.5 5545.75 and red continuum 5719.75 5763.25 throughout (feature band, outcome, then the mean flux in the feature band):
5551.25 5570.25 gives 0.08 mag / 0.945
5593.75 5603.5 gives 0.08 mag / 0.925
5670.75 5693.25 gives -0.02 mag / 0.961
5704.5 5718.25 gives -0.02 mag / 0.94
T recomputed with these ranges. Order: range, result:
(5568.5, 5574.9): 0.963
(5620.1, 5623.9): 0.93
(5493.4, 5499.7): 1.07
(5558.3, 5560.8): 1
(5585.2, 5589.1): 0.946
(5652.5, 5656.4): 0.934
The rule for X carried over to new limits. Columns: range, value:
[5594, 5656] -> 0.914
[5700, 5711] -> 0.939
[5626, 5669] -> 0.909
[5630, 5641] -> 0.98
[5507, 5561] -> 1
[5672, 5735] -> 0.936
